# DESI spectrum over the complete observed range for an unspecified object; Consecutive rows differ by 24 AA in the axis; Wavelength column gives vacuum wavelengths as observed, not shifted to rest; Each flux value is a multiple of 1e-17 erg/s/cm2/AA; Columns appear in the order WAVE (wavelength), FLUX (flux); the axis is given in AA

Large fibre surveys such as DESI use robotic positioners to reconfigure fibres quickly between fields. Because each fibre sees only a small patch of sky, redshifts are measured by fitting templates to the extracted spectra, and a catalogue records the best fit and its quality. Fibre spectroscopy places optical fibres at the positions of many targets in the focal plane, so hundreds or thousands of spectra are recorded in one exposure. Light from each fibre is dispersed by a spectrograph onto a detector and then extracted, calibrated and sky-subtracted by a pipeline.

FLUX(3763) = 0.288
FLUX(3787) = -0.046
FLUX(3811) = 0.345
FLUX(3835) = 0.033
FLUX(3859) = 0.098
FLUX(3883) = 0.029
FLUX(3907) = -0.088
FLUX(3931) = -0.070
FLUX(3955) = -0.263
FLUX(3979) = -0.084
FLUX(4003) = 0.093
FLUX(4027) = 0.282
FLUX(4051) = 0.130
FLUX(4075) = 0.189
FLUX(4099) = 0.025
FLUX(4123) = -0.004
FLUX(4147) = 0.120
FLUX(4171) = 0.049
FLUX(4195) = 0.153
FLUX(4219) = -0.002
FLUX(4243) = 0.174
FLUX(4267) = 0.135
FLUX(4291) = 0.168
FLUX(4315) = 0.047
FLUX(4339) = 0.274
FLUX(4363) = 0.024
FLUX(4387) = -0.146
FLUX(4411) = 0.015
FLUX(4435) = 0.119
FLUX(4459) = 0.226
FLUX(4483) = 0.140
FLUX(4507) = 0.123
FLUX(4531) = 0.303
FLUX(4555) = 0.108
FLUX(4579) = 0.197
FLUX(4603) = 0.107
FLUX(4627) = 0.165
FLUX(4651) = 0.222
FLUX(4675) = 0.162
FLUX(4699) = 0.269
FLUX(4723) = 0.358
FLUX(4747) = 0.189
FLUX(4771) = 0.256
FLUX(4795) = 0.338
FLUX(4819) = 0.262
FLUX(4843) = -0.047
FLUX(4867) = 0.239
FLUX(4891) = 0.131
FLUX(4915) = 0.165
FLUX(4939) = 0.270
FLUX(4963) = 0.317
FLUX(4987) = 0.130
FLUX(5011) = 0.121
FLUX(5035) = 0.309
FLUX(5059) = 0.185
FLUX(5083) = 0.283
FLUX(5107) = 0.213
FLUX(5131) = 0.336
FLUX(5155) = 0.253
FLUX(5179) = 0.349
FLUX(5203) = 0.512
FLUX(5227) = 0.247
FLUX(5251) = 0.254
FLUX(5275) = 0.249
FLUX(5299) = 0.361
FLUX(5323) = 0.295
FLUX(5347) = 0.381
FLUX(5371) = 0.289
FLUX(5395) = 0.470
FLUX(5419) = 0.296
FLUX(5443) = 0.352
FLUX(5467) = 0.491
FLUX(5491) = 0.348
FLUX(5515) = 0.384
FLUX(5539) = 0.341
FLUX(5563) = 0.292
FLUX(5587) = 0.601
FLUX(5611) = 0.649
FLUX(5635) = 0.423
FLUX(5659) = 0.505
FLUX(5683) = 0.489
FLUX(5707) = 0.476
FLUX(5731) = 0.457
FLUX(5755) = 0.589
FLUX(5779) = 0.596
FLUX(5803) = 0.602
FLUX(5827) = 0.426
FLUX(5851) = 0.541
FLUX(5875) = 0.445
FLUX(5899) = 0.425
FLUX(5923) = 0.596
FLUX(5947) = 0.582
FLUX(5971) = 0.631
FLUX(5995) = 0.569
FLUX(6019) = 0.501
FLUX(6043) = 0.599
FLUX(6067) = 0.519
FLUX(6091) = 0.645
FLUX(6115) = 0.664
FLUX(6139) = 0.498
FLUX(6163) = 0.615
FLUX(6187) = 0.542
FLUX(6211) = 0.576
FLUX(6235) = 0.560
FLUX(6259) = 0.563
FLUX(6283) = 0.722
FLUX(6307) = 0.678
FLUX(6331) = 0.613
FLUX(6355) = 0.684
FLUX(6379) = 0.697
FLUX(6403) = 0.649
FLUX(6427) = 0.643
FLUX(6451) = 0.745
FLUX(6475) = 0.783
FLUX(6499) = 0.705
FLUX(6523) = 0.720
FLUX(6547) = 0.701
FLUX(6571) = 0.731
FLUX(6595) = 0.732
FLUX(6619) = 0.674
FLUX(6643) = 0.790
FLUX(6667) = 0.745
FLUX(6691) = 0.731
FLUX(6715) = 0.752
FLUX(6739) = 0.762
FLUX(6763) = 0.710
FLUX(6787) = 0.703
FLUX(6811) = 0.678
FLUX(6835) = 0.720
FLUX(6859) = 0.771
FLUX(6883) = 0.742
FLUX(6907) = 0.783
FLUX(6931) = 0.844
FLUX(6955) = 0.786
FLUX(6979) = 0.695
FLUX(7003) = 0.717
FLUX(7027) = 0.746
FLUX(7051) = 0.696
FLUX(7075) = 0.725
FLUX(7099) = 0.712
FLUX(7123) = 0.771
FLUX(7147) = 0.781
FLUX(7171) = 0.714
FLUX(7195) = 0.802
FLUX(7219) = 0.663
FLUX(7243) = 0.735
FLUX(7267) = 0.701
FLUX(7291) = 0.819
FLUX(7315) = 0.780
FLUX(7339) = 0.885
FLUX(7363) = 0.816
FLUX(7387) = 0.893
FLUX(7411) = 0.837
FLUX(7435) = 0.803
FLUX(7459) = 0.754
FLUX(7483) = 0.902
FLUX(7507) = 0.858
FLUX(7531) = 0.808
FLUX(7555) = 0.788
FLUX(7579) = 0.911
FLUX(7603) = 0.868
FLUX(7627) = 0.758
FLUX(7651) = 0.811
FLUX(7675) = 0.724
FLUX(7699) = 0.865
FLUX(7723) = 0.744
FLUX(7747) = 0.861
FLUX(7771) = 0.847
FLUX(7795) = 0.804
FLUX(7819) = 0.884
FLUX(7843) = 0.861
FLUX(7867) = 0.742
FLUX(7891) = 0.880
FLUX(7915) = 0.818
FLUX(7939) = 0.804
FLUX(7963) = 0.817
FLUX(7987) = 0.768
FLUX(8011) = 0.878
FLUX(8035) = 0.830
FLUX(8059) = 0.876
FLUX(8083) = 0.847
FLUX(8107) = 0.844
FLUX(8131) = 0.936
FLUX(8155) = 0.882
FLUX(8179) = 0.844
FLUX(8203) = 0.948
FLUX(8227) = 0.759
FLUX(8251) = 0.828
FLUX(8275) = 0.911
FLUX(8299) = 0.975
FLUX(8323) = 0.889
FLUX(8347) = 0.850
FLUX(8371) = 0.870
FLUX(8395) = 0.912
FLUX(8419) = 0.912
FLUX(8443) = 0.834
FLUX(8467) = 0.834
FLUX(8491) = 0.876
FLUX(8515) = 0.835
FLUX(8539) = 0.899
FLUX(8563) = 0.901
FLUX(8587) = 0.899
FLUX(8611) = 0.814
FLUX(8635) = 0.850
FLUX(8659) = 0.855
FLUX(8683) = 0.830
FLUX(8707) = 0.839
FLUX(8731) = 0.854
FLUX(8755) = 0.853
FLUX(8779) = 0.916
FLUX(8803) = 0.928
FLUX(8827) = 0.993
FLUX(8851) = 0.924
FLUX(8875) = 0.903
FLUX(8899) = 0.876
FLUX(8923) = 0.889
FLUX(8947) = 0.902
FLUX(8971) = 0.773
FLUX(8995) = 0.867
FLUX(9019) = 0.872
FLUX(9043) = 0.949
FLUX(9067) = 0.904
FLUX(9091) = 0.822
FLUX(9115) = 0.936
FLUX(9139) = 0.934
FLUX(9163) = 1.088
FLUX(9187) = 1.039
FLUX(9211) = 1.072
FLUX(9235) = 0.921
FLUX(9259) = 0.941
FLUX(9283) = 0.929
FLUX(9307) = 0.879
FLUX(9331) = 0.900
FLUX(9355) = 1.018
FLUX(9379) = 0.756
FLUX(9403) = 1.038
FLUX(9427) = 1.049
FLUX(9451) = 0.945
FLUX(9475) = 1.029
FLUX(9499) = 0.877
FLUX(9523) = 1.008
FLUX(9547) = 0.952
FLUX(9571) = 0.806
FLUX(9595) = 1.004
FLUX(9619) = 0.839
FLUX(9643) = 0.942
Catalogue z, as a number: 0.40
